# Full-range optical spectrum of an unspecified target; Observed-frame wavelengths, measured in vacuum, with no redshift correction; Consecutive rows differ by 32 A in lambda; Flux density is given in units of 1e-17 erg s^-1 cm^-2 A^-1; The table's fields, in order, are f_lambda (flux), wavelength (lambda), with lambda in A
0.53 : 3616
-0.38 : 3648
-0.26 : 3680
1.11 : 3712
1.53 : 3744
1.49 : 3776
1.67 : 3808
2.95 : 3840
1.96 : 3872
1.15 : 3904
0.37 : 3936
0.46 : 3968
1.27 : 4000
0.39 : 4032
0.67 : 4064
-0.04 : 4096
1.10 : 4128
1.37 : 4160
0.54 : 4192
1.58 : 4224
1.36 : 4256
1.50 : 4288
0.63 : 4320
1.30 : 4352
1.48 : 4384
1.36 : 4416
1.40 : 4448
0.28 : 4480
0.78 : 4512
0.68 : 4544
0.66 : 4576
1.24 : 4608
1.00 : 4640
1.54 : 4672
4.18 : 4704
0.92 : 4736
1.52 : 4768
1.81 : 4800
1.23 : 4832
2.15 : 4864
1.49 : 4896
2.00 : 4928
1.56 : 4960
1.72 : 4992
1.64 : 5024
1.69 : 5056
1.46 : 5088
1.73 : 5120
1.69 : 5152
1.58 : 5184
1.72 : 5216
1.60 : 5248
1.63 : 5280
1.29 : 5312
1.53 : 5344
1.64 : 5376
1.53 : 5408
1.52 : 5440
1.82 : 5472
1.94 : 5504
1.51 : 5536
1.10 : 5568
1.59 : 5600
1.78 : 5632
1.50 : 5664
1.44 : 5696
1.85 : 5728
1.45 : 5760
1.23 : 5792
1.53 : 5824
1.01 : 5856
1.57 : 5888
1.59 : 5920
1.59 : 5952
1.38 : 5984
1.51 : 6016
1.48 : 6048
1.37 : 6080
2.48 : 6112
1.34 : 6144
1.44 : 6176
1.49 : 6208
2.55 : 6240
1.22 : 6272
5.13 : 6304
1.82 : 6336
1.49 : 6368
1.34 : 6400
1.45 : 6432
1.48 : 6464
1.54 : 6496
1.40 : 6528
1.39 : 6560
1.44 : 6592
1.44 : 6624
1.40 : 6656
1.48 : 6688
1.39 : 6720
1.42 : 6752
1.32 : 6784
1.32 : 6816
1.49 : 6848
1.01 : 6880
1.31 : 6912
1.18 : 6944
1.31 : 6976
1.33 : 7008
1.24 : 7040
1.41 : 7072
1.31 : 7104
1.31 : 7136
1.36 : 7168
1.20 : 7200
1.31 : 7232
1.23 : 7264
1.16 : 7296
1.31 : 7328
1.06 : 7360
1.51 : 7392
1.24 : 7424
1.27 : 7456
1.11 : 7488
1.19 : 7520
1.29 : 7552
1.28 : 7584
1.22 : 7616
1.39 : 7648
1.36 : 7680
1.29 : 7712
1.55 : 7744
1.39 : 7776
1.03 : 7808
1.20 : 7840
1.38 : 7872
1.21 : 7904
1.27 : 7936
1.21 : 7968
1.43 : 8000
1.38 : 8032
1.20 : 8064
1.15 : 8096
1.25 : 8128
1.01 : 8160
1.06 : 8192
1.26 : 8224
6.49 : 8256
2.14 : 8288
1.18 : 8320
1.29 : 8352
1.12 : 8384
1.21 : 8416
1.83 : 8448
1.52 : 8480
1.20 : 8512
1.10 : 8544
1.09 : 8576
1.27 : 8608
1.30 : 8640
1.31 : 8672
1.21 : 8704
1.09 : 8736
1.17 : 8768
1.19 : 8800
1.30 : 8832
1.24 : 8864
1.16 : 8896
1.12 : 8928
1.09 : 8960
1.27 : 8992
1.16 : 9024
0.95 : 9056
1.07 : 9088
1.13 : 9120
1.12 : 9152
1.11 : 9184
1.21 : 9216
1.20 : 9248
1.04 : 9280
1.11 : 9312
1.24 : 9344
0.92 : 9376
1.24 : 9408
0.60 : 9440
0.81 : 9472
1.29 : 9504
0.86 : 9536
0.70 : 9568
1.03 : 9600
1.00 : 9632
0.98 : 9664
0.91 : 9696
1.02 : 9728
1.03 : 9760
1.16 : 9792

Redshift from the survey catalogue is 0.26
